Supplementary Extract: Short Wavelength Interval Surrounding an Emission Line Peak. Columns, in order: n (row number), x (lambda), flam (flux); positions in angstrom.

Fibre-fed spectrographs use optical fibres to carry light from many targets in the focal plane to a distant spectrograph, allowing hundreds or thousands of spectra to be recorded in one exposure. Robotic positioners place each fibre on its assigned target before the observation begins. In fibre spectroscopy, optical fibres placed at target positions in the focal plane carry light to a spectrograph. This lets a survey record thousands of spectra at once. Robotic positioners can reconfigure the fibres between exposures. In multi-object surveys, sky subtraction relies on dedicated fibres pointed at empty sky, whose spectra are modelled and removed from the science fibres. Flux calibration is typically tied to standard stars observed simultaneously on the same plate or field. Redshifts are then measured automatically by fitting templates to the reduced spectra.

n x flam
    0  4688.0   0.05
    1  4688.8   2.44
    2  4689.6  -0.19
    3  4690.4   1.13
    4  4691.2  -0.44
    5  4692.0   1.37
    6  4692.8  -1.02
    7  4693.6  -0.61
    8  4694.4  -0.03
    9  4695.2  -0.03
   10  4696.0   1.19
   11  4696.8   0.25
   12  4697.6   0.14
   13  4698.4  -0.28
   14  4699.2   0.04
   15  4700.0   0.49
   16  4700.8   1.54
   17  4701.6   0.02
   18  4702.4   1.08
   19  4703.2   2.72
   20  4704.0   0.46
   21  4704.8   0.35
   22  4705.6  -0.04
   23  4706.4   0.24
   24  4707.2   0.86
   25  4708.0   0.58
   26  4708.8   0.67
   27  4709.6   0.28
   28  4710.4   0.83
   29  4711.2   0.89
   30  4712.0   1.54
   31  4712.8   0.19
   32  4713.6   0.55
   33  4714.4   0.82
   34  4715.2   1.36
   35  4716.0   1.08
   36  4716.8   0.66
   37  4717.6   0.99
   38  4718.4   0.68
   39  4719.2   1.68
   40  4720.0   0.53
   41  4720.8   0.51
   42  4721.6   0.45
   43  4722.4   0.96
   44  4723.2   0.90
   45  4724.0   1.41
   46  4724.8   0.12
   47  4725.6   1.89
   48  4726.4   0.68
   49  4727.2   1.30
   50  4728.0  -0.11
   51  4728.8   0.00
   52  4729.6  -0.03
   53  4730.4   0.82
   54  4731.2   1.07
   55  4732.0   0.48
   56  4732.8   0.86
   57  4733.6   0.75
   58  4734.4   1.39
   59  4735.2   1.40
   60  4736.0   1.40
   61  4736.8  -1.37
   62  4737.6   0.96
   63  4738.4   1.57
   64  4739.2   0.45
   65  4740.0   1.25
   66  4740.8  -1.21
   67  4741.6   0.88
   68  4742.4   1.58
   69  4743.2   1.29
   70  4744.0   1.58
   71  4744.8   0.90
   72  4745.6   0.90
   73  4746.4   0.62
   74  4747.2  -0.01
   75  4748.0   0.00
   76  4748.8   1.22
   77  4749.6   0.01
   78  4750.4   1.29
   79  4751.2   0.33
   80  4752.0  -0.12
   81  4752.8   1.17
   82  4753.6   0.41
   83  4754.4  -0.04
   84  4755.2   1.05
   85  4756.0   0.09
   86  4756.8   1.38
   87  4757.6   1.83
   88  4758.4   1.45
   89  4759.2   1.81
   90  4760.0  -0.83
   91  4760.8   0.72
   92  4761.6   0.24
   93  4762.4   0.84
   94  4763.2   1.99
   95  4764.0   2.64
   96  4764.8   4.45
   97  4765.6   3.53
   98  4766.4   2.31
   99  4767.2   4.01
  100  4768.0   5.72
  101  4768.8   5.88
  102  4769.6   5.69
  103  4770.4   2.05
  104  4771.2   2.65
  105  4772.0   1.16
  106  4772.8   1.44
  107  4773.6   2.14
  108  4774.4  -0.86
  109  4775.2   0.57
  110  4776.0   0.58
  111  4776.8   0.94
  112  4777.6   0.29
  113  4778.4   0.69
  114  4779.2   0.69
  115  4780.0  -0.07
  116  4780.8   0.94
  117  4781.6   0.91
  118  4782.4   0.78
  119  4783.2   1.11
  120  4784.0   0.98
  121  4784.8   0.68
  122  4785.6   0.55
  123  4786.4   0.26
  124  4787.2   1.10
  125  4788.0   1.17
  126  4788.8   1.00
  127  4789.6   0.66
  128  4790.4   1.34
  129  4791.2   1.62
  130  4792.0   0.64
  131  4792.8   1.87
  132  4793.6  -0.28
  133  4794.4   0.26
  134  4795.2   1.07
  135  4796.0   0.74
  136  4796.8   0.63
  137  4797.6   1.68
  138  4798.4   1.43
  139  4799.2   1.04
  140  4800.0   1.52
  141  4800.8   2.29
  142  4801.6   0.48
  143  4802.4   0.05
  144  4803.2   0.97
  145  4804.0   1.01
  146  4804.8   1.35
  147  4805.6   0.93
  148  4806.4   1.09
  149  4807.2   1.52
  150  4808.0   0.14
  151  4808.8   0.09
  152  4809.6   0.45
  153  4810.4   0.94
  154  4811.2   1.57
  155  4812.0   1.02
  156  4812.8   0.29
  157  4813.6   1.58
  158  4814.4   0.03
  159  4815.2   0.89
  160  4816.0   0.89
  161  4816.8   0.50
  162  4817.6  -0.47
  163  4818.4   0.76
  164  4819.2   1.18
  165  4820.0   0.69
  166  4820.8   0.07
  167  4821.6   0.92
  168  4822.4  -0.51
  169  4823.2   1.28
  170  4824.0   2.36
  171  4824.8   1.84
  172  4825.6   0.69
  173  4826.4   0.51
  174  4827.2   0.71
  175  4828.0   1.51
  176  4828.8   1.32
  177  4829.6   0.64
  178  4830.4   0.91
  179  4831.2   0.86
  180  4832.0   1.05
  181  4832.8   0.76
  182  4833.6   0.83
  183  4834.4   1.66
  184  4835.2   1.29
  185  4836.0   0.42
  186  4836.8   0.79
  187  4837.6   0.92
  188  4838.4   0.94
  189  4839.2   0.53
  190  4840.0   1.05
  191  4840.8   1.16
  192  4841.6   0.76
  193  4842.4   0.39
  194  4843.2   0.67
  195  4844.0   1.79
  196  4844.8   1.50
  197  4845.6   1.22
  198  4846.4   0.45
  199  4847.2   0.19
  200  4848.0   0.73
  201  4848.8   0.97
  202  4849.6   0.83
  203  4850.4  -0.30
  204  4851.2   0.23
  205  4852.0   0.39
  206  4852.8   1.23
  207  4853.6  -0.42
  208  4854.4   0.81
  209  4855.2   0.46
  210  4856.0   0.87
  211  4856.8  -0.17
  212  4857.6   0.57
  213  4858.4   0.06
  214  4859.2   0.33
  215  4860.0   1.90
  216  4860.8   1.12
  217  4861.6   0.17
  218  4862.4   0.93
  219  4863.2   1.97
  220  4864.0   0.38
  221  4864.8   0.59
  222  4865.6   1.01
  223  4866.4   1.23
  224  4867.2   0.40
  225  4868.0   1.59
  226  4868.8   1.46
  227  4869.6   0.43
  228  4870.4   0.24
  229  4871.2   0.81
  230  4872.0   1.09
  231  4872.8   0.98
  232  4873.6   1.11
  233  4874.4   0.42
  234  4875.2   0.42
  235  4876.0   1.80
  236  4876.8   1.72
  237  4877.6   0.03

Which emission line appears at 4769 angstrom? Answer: [O II] 3727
